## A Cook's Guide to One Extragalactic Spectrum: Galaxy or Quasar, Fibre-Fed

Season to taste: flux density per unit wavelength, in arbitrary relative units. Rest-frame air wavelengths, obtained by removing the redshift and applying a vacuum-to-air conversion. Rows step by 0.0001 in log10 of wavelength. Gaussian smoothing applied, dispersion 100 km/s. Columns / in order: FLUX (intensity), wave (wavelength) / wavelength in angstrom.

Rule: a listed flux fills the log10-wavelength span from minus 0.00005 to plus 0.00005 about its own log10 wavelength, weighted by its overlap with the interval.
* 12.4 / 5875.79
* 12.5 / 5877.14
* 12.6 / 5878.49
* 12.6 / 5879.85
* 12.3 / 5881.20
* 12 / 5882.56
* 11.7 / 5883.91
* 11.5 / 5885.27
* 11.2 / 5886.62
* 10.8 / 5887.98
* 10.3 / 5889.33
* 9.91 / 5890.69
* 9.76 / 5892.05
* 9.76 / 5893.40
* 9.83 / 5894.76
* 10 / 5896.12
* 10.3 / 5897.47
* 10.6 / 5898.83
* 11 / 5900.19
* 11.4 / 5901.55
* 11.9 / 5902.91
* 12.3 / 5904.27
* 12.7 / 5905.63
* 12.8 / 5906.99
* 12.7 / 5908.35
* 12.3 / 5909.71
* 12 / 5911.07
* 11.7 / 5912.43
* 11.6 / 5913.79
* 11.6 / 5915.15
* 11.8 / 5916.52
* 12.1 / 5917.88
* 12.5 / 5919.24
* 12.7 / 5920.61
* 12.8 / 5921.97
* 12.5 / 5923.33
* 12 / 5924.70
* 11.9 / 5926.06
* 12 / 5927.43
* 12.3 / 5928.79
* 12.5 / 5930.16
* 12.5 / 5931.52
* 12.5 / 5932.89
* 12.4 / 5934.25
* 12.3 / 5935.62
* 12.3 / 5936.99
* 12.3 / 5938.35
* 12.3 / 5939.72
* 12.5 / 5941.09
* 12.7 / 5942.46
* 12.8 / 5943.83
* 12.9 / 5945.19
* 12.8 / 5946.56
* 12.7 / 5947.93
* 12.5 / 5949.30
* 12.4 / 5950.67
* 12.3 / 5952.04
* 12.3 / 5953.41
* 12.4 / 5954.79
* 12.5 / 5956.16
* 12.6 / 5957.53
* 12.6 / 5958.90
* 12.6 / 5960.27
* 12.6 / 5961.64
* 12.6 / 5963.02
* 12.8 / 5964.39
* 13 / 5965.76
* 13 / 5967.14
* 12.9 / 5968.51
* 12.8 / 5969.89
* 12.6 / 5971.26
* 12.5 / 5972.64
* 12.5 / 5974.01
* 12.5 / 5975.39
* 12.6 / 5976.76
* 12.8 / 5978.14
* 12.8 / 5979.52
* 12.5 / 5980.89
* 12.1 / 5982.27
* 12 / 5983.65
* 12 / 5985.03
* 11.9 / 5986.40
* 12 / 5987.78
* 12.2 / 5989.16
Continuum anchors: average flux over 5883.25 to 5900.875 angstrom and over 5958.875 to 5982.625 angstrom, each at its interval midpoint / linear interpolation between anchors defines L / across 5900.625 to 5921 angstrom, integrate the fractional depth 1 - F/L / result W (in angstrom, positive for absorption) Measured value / -2.0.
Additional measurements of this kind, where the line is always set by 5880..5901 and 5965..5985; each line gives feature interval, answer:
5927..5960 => -1.57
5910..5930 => -1.24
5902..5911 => -1.03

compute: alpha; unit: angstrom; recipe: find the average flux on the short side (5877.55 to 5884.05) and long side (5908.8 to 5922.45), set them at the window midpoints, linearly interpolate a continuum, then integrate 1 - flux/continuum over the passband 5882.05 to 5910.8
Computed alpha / 2.4 angstrom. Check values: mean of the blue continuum 12.3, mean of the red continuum 12.1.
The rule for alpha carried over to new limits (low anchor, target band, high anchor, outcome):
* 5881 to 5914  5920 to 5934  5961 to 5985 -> -0.68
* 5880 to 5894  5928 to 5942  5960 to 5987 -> -0.63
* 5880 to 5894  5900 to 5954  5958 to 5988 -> -2.72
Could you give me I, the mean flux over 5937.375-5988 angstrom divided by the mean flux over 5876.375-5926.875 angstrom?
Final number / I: 1.08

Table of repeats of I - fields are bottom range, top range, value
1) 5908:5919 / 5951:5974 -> 1.05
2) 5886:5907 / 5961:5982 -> 1.17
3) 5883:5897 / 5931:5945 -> 1.19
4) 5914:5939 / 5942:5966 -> 1.03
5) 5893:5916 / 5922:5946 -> 1.08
